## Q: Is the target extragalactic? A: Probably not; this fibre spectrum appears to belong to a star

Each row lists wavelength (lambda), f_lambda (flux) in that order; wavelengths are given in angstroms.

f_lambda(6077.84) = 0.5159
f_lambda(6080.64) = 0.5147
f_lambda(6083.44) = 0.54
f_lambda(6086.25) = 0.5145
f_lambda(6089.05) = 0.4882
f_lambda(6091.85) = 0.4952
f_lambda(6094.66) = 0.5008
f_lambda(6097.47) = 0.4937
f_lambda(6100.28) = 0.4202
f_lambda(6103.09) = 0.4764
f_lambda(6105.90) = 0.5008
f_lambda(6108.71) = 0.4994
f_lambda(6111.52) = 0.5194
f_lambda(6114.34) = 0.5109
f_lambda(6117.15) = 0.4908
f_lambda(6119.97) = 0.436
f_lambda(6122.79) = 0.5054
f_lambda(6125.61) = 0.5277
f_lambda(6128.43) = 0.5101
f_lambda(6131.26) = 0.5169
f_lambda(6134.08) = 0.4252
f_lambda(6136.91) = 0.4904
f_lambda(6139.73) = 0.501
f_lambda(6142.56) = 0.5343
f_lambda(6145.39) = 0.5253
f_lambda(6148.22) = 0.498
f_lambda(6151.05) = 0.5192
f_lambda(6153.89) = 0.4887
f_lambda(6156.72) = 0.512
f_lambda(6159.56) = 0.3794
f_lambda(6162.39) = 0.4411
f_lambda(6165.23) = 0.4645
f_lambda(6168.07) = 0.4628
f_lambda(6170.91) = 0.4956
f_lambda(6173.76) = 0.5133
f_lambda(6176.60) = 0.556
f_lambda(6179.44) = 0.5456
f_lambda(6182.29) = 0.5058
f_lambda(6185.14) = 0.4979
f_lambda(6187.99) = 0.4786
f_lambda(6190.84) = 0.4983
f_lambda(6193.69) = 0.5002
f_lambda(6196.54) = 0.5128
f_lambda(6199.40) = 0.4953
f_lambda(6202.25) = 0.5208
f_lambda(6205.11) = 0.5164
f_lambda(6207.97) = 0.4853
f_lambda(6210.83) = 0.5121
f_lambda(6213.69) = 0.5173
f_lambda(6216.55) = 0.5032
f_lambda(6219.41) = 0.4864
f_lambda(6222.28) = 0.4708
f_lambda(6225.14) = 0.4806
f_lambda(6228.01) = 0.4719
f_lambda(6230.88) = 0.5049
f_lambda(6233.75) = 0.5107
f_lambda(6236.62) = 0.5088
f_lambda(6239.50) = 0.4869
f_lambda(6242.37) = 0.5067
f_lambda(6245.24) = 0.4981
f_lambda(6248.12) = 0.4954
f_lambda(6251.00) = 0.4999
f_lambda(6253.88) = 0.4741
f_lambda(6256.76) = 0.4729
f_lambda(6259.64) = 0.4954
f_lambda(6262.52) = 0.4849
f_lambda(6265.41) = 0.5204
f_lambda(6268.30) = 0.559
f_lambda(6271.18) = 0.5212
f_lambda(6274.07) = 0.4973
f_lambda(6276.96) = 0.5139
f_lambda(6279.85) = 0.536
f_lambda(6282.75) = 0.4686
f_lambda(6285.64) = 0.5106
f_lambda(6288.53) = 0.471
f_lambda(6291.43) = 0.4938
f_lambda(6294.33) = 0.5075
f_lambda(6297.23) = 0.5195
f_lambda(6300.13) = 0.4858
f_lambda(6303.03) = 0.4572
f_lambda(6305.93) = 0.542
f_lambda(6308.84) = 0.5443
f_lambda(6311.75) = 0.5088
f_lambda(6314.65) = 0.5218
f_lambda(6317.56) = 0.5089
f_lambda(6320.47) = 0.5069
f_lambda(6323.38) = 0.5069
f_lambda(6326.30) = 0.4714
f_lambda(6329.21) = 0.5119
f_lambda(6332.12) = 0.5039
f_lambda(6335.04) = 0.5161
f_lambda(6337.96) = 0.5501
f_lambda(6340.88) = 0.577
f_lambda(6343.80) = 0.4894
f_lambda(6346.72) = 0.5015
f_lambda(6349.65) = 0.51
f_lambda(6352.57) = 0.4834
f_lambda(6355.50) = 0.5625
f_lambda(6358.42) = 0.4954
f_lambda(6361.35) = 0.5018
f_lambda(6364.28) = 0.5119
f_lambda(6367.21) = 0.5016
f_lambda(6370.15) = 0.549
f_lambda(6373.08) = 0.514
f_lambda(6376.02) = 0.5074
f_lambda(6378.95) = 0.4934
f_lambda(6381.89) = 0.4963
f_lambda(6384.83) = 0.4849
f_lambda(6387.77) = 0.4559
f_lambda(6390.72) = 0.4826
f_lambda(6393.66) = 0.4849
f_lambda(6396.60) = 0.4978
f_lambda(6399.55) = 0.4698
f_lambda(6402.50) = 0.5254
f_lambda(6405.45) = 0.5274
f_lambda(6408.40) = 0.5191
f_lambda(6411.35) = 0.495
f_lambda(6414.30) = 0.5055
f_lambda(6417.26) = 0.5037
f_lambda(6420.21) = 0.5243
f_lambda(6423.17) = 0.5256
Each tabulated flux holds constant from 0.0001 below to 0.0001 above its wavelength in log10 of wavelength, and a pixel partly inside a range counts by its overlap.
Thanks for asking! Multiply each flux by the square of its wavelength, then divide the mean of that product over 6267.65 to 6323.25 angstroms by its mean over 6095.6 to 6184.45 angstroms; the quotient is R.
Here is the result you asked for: 1.1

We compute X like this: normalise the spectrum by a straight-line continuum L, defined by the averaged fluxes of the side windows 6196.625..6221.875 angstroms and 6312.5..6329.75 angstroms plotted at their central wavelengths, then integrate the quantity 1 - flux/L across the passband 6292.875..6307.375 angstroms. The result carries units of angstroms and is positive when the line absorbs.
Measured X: 0.1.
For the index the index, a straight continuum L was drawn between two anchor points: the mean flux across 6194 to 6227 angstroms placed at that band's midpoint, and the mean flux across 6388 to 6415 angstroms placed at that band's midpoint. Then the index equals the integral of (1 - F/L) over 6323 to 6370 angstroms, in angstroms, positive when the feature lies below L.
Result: -1.4 angstroms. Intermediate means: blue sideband 0.5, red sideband 0.499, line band 0.513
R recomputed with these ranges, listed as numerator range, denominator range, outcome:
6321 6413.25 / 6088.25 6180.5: 1.11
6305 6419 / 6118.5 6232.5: 1.09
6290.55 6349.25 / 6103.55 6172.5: 1.11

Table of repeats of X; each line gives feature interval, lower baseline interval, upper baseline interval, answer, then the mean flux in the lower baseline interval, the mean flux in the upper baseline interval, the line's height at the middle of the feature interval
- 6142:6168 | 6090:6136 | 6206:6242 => 0.51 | 0.489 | 0.496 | 0.492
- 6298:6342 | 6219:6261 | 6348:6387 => -1.09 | 0.491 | 0.508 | 0.501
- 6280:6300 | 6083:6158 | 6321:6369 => 0.45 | 0.497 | 0.512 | 0.509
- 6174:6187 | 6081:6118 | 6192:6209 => -0.51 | 0.497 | 0.505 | 0.504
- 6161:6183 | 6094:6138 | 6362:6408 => -0.30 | 0.489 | 0.501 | 0.491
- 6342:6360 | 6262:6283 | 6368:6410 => -0.10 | 0.516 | 0.501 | 0.506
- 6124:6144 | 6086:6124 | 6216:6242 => -0.47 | 0.489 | 0.492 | 0.489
